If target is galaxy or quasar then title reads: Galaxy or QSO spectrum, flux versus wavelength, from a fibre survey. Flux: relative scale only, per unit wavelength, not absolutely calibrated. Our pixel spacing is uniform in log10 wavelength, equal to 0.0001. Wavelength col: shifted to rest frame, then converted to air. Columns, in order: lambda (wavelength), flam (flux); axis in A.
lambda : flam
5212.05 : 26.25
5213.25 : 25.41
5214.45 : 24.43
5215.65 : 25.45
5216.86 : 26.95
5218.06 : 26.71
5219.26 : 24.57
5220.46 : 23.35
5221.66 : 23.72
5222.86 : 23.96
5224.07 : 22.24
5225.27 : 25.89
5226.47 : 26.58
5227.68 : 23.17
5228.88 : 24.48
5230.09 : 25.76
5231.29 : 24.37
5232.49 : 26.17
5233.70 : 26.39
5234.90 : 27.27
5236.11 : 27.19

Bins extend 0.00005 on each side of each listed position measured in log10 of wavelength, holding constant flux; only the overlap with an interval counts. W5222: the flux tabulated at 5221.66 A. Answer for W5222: 23.72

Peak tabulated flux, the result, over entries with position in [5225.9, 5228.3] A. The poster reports 26.58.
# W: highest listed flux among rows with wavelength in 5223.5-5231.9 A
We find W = 26.58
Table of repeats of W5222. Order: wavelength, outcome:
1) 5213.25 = 25.41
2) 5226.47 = 26.58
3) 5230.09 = 25.76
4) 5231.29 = 24.37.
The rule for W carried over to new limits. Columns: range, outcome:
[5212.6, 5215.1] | 25.41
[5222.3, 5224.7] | 23.96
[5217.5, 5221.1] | 26.71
